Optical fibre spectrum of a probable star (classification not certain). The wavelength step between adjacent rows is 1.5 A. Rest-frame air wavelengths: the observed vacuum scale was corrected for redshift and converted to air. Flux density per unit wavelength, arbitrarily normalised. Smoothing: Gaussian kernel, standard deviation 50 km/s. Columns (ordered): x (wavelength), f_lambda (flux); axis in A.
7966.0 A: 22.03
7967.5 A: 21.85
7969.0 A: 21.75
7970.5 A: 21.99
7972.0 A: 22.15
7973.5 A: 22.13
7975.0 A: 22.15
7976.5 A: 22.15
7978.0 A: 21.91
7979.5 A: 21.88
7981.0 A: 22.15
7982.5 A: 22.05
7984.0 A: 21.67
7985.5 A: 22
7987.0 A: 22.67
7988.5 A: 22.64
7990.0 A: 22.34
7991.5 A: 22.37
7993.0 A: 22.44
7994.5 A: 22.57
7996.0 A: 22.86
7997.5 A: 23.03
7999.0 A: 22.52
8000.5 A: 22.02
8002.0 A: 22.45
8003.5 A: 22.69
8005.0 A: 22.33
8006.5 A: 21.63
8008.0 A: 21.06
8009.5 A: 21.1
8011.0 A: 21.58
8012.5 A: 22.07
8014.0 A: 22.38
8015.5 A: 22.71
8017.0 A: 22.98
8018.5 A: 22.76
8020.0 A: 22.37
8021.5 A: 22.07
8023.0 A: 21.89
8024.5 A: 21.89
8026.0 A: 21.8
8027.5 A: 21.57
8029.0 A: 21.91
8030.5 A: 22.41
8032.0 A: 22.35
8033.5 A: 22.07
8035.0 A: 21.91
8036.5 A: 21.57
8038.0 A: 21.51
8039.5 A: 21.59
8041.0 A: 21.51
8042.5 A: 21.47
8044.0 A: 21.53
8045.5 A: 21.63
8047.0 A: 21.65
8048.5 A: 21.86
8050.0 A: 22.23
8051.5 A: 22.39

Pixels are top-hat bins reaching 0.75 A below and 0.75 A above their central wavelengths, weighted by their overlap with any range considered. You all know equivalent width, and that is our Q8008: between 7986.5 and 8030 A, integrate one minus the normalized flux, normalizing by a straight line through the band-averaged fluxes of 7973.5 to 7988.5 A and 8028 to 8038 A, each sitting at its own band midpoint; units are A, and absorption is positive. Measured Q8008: -0.4 A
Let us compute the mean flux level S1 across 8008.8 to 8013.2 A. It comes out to 21.6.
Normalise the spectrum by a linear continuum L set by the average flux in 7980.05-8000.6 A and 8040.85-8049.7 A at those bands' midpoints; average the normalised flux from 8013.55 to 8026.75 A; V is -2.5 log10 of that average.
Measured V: -0.02 mag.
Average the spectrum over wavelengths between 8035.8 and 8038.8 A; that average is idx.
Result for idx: 21.5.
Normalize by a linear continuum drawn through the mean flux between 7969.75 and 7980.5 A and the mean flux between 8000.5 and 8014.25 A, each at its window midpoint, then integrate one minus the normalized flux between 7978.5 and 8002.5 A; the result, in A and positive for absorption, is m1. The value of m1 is -0.4 A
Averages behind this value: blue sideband 22.1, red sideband 21.9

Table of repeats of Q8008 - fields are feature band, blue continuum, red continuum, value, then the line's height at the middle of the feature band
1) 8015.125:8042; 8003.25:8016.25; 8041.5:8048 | -0.4 A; 21.7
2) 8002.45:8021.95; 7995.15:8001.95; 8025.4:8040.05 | 0.1 A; 22.3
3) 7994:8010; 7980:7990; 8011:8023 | 0.1 A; 22.3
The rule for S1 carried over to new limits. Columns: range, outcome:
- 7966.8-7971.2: 21.9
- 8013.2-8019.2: 22.7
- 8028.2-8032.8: 22.2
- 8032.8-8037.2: 21.9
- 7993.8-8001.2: 22.6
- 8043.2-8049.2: 21.7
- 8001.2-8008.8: 22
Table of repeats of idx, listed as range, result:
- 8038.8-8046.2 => 21.5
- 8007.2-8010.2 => 21.1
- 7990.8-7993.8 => 22.4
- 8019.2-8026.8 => 22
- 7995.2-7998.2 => 22.9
